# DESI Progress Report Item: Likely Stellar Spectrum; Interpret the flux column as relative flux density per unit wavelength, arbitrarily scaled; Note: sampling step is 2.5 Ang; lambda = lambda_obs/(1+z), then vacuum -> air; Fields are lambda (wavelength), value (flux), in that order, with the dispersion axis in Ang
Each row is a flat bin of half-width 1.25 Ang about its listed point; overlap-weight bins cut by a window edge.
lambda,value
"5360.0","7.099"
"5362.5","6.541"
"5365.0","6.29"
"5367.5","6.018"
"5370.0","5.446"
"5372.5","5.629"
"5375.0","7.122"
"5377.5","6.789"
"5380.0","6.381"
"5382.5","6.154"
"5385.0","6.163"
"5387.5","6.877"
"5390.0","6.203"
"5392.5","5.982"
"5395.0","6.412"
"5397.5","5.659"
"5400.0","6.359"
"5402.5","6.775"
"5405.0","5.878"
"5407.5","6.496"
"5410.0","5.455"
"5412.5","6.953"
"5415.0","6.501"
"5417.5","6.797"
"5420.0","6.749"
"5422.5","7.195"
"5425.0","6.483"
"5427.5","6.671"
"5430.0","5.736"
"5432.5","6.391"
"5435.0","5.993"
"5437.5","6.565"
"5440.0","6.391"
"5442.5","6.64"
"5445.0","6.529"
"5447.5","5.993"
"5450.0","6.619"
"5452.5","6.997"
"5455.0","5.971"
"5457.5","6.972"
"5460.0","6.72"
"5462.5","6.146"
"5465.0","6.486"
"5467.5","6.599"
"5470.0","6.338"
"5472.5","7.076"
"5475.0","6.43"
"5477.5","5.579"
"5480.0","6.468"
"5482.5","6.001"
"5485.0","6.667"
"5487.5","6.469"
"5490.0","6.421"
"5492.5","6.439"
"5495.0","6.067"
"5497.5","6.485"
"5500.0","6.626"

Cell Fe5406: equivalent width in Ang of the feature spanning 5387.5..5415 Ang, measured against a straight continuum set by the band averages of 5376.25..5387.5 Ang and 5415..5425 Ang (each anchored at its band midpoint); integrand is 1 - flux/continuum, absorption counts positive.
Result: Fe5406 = 1.5 Ang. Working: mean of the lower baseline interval 6.43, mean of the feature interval 6.26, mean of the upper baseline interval 6.81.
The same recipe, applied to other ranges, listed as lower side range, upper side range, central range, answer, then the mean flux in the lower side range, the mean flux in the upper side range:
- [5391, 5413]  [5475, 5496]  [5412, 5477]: -2.97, 6.19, 6.28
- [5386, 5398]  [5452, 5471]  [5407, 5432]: -0.55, 6.26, 6.51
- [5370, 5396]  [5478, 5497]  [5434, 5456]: -0.31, 6.33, 6.34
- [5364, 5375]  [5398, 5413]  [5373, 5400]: -1.08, 5.98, 6.25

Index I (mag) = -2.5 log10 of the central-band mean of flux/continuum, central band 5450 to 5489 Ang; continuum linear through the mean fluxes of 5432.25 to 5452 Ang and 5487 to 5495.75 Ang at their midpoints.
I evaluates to -0.01 mag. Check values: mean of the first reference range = 6.41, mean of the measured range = 6.47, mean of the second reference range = 6.35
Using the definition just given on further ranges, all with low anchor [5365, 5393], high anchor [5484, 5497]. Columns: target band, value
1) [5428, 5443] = 0.01 mag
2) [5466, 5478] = -0.01 mag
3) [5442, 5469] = -0.02 mag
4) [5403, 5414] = 0.01 mag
